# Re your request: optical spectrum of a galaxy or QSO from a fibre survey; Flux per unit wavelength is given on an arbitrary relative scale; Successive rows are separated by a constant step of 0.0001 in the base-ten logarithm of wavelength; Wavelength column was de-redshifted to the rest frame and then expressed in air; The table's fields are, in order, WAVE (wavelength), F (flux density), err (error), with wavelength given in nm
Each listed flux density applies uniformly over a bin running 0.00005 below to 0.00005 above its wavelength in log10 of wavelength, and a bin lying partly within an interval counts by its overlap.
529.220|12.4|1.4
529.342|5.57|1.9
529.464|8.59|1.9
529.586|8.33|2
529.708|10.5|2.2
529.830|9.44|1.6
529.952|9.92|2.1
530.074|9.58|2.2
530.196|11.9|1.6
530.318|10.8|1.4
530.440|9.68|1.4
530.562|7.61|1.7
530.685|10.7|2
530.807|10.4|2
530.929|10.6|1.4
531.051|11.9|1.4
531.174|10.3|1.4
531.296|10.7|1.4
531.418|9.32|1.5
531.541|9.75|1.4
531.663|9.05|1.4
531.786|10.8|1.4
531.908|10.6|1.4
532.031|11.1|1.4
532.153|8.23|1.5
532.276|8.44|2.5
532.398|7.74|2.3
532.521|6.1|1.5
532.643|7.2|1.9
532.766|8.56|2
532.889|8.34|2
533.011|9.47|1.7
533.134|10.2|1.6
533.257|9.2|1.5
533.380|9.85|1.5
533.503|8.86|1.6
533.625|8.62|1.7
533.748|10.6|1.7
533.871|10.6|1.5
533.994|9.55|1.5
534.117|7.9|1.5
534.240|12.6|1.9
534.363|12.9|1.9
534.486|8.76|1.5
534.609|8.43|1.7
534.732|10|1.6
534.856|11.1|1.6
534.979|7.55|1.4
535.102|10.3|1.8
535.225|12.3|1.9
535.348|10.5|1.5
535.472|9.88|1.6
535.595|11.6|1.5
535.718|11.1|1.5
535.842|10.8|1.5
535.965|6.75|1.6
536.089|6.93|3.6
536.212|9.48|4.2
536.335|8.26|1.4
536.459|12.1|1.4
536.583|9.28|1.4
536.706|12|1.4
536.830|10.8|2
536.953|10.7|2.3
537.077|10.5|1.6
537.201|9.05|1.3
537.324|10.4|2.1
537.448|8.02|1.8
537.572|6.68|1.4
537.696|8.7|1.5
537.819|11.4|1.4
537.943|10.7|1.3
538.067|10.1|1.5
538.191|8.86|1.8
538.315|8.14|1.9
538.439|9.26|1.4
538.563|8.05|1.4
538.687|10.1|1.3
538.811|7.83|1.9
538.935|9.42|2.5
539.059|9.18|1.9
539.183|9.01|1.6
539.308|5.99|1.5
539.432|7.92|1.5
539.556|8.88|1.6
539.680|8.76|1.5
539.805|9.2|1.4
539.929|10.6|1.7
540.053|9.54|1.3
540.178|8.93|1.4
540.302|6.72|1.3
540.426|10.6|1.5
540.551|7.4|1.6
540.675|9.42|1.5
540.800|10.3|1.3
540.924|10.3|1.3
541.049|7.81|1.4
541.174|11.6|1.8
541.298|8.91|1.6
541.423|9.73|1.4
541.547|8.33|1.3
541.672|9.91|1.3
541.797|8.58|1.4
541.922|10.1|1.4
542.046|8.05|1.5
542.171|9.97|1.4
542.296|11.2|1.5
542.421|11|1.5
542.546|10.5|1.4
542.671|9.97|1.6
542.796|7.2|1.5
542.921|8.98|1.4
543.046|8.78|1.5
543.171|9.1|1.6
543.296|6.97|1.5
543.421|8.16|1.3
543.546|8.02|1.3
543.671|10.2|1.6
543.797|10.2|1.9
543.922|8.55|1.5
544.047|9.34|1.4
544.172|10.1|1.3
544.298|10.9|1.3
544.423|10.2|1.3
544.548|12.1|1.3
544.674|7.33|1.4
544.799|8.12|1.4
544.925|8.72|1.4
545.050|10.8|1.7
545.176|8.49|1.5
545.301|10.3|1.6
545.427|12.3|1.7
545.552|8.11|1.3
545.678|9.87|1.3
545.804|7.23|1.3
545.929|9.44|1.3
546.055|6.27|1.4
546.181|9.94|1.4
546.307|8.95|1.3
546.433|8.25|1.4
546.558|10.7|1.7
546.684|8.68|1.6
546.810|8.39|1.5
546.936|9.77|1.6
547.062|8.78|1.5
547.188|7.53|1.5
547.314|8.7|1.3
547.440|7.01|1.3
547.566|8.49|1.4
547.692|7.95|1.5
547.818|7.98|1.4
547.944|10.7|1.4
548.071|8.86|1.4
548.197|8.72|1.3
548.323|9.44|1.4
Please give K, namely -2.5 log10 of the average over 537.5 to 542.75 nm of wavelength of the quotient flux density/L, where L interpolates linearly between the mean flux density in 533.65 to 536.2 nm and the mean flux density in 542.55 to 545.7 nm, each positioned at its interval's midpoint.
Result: 0.04 mag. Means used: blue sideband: 9.98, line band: 9.22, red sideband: 9.33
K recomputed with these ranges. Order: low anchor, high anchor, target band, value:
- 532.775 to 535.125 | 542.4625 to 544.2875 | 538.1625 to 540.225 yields 0.07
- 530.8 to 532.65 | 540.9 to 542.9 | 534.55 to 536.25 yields -0.02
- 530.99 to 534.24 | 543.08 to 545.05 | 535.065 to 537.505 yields -0.08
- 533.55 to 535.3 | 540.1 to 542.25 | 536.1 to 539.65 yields 0.04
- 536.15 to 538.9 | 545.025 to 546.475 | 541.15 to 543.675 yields 0.01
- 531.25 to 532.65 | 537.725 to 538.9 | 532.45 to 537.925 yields -0.04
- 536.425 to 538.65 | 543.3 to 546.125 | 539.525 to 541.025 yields 0.04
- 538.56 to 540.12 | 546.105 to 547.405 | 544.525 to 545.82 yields -0.06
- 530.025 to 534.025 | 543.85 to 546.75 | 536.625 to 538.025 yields -0.05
